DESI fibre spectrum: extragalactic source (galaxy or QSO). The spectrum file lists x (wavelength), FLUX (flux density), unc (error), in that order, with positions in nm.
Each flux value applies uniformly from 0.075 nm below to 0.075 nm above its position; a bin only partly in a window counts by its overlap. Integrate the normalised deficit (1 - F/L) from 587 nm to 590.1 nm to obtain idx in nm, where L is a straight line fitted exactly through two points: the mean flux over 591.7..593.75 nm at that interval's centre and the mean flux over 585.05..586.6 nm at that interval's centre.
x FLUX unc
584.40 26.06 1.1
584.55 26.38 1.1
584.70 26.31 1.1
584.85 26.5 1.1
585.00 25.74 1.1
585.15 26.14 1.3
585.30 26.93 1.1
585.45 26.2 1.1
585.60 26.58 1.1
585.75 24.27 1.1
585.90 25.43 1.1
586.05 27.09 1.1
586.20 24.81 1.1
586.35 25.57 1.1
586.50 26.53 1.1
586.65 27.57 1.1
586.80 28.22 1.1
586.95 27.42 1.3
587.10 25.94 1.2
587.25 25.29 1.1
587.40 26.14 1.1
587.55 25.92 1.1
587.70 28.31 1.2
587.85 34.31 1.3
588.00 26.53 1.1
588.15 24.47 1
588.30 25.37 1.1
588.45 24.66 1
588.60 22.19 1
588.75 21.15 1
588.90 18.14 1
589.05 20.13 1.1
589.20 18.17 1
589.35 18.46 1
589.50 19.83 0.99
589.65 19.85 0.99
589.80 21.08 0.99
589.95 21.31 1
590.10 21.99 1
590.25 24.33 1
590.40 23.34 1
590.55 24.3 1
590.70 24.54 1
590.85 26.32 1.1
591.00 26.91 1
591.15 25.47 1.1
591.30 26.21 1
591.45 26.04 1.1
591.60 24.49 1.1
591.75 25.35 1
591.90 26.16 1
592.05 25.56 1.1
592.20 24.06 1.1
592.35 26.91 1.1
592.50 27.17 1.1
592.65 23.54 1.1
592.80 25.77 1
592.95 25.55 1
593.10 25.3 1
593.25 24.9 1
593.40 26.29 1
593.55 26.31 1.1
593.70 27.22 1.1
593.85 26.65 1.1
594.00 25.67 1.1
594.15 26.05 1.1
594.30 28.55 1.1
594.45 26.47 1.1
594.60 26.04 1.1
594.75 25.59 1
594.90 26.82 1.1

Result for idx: 0.301 nm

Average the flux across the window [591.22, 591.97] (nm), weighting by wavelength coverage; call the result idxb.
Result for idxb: 25.6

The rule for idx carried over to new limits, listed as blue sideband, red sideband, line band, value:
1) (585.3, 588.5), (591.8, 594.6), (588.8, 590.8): 0.38 nm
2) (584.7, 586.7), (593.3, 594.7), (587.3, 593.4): 0.48 nm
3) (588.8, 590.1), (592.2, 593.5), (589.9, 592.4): -0.25 nm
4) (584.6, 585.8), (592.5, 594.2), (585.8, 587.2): -0.02 nm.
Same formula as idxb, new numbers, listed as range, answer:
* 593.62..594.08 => 26.5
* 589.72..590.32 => 22.1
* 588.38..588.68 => 23.4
